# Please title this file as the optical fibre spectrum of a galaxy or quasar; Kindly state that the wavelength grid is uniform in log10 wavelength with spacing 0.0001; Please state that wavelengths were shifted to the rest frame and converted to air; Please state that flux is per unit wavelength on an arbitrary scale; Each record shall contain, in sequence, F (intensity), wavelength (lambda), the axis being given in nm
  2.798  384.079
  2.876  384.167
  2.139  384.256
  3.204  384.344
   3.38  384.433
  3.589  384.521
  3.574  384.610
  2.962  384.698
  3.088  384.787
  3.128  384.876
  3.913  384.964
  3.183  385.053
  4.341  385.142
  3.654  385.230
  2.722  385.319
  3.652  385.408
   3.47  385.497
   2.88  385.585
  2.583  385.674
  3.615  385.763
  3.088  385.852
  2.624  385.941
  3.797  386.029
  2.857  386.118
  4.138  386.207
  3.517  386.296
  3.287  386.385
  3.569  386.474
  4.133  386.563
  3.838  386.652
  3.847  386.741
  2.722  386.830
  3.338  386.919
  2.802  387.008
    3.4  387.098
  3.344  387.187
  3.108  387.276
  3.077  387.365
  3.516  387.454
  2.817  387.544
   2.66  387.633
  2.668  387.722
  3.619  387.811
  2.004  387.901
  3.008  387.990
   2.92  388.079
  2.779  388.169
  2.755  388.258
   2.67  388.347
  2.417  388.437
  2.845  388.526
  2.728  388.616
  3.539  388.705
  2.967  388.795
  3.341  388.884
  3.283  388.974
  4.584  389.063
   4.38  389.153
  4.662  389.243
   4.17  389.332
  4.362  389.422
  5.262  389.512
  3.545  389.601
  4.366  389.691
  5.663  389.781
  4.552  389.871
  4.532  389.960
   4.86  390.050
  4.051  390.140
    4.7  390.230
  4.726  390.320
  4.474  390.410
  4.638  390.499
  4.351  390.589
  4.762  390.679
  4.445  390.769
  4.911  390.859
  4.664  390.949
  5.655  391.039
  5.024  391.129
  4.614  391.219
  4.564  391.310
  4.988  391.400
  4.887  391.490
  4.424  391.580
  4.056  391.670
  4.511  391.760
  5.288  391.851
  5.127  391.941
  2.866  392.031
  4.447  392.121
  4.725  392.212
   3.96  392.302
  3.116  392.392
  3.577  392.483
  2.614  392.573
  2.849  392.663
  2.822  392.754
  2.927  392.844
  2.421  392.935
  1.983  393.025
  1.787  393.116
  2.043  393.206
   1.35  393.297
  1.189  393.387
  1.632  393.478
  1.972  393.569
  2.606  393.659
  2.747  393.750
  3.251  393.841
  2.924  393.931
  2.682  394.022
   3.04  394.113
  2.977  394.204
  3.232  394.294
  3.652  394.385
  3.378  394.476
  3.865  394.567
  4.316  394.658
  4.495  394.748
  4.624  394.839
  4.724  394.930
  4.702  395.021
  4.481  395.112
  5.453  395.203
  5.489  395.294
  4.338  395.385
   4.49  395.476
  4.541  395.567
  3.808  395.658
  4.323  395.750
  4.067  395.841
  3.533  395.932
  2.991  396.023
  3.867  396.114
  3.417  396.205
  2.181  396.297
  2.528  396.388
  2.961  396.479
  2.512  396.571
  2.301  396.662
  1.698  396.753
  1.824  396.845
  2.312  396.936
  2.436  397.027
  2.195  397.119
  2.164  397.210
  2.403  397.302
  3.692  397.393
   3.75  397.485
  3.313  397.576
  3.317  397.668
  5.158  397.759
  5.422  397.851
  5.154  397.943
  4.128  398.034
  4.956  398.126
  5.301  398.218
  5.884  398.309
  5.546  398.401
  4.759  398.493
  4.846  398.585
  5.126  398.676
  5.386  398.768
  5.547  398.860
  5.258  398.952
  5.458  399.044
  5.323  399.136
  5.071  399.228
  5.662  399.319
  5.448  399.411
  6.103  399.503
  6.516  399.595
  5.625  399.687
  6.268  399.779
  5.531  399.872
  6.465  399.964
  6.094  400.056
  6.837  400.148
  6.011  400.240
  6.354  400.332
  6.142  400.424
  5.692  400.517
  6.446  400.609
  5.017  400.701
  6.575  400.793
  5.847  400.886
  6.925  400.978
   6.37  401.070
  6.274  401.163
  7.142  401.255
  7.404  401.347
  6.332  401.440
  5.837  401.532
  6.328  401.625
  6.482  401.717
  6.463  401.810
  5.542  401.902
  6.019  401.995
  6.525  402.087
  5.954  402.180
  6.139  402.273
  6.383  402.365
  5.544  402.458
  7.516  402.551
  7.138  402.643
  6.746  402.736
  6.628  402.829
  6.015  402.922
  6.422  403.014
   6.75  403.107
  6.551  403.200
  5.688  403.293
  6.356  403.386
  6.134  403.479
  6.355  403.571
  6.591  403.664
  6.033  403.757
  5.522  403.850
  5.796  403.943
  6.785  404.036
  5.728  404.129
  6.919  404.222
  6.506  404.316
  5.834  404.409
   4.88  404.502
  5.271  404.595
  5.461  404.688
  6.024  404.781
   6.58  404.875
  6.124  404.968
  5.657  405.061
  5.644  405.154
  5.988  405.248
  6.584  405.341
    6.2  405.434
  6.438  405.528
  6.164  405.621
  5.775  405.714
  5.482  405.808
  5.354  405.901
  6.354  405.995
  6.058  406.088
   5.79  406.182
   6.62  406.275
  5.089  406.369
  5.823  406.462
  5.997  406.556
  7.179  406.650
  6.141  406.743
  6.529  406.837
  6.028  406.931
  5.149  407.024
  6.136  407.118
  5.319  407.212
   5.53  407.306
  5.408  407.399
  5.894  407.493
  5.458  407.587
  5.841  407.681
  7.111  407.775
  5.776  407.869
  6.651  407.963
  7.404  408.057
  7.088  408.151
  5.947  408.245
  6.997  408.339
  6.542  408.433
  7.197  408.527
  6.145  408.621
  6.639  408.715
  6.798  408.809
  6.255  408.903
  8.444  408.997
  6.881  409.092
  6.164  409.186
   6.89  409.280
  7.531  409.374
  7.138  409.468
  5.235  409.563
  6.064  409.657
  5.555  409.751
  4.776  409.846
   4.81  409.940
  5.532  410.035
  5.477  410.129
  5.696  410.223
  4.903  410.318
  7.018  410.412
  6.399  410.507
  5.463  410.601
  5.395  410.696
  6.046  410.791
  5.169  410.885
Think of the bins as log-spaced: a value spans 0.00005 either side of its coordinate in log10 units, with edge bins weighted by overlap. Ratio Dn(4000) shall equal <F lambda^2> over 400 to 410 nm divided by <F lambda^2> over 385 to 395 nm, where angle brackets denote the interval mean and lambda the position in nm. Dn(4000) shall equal 1.9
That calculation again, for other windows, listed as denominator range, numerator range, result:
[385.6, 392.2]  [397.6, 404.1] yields 1.64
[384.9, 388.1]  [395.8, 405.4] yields 1.76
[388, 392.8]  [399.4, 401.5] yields 1.61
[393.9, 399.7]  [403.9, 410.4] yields 1.57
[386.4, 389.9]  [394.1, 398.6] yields 1.15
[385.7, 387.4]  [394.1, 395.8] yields 1.31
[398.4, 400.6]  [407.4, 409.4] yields 1.21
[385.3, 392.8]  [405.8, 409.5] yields 1.84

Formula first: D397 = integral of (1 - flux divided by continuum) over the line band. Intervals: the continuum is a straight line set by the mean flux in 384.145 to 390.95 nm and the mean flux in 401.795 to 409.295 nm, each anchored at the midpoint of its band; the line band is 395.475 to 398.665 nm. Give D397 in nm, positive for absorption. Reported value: 0.85 nm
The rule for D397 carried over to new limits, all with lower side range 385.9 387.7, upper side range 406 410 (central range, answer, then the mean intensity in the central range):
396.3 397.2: 0.46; 2.3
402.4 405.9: -0.28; 6.15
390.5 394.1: 0.41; 3.56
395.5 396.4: 0.19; 3.58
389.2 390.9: -0.37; 4.58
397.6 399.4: -0.06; 5.11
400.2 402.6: -0.43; 6.28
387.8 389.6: 0.09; 3.42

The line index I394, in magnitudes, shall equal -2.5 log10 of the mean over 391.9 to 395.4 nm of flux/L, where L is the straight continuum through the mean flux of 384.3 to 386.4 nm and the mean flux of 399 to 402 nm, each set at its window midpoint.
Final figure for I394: 0.41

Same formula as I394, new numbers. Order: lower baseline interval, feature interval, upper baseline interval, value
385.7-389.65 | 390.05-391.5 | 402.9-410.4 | -0.23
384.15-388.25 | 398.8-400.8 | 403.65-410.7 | -0.15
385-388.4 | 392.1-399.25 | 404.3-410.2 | 0.23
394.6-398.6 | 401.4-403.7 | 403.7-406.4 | -0.19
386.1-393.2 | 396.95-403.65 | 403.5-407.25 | -0.06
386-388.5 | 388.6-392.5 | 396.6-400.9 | -0.20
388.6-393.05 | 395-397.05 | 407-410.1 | 0.34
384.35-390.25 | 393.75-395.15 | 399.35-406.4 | 0.26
